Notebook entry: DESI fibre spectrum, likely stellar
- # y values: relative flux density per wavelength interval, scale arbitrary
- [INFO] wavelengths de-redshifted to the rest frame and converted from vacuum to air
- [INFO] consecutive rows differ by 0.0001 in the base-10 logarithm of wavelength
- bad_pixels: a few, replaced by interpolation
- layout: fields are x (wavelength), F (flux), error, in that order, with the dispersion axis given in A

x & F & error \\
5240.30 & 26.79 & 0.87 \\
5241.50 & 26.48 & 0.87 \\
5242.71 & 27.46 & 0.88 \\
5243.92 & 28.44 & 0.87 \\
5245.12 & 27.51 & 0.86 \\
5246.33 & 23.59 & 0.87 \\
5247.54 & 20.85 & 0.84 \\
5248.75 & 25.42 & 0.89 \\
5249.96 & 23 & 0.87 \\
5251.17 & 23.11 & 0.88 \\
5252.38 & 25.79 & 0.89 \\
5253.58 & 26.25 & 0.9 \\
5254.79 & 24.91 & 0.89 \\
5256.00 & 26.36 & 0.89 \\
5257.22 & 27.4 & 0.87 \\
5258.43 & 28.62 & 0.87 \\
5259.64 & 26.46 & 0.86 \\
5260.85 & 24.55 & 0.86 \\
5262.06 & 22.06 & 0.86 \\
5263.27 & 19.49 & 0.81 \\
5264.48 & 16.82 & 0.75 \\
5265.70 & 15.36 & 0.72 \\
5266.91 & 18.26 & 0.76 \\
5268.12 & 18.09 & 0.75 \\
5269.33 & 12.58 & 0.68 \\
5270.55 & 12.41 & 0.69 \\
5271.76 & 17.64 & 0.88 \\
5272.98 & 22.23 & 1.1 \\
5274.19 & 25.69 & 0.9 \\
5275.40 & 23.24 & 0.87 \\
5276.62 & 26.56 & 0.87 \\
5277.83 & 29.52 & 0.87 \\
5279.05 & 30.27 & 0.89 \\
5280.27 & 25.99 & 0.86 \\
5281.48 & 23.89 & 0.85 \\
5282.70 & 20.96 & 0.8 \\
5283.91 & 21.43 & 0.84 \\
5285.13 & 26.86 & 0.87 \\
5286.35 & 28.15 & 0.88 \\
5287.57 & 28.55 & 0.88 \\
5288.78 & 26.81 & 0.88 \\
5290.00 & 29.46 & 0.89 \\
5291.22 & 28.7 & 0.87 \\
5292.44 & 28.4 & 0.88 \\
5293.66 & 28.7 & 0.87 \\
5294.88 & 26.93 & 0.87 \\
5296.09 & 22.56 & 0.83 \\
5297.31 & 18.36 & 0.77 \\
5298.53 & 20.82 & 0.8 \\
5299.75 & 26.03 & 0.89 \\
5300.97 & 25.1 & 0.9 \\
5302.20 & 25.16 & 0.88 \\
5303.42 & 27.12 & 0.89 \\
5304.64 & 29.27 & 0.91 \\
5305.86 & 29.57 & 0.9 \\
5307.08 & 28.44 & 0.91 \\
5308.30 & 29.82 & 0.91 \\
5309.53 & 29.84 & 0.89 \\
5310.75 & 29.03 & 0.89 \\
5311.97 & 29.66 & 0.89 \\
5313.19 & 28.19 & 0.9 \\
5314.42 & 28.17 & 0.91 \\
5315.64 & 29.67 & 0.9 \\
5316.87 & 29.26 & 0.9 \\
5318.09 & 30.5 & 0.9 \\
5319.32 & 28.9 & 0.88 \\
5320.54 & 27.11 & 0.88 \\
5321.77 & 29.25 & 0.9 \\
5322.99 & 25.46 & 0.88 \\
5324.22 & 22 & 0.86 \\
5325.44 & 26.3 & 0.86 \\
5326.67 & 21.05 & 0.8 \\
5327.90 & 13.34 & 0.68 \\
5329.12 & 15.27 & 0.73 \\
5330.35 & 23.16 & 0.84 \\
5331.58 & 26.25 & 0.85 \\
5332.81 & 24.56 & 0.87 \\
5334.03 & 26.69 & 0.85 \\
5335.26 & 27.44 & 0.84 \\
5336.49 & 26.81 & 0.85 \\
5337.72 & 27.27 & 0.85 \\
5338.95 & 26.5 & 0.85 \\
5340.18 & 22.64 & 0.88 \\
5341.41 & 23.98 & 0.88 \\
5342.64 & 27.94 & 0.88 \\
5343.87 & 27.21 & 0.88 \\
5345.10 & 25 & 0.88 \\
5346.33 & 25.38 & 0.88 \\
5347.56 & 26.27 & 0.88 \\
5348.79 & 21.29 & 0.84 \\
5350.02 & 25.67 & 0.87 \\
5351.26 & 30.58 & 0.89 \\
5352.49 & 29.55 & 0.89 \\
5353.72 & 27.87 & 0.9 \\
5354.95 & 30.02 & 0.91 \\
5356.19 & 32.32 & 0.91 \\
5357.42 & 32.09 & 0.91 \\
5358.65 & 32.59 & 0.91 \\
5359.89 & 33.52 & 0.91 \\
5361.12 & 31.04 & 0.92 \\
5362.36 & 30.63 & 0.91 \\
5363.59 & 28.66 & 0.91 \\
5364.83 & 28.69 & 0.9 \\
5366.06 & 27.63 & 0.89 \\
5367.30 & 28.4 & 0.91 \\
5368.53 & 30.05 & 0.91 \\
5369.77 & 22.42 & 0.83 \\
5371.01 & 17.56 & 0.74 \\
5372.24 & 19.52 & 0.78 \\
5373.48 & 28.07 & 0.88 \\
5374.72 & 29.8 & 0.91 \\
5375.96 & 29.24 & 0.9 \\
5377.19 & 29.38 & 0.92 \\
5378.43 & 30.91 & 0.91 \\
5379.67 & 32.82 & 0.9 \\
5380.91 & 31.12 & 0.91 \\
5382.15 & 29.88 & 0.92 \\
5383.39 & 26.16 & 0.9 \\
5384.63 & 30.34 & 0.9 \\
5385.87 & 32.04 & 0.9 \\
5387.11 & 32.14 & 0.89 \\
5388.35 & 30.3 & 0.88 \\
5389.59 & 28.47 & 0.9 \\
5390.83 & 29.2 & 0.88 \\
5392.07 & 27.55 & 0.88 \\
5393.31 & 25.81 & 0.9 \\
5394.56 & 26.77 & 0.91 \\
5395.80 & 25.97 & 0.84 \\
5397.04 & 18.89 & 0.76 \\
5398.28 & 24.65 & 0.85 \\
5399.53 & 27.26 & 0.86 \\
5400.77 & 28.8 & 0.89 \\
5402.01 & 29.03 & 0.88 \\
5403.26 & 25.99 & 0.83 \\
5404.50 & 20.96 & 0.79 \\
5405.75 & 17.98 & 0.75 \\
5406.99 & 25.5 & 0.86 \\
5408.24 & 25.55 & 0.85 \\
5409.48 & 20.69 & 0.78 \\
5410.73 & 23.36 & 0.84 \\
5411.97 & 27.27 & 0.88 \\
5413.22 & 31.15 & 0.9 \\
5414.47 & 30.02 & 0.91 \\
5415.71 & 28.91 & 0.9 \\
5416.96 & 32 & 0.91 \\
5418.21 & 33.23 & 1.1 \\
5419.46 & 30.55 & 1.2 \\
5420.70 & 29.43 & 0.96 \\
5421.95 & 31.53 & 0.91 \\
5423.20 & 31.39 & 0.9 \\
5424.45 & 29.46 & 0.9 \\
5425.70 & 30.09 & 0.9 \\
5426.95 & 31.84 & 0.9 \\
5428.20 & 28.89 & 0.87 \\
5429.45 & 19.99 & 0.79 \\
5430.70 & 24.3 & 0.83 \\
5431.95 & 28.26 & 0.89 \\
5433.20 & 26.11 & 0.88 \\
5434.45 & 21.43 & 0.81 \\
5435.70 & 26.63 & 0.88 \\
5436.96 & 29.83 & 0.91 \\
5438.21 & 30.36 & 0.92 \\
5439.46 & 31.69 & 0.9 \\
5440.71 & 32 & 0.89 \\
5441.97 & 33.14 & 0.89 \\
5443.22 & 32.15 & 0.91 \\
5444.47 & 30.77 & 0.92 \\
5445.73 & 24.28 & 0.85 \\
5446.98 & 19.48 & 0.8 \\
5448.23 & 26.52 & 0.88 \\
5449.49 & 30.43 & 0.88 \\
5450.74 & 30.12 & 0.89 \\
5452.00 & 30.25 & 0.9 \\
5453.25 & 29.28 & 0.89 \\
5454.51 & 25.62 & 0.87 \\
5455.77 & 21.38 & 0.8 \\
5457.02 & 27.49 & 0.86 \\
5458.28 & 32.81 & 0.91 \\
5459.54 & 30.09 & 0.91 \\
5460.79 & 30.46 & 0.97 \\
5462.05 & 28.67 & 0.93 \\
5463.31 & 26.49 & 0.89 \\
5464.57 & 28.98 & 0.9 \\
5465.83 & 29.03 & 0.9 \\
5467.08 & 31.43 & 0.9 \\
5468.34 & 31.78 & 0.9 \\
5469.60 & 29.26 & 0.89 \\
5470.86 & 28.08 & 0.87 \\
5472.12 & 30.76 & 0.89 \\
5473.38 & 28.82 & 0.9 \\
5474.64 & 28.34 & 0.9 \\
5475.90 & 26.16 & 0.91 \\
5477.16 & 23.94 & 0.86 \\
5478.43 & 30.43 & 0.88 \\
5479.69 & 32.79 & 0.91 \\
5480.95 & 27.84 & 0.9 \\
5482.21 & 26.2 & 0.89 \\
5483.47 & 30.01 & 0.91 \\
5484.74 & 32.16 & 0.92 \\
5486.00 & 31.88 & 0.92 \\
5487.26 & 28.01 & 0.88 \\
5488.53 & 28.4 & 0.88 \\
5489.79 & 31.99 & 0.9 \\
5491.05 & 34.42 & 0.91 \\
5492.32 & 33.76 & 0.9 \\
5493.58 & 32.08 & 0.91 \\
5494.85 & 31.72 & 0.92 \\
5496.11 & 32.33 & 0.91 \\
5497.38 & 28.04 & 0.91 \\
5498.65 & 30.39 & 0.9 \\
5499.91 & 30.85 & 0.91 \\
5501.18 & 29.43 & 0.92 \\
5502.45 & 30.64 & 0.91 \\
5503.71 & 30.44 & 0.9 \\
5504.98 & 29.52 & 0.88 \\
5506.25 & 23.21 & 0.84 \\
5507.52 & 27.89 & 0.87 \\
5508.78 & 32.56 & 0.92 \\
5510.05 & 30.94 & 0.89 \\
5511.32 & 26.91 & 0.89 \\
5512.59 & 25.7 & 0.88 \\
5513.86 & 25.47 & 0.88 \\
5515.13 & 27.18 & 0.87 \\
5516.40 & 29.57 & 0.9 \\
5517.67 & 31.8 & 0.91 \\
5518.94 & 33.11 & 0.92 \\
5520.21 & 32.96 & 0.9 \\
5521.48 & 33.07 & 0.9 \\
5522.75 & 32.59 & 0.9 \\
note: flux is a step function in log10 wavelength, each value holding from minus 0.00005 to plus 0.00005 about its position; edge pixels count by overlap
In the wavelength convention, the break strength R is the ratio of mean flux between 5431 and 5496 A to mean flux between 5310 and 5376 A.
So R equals 1.09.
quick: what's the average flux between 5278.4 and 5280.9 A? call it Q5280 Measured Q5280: 28.1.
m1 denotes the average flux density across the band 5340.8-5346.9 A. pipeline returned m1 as 25.9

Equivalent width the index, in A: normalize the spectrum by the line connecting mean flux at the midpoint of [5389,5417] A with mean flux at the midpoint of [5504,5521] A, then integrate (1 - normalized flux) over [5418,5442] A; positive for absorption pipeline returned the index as -1.8 A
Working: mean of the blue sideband 26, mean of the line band 28.8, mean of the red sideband 29.1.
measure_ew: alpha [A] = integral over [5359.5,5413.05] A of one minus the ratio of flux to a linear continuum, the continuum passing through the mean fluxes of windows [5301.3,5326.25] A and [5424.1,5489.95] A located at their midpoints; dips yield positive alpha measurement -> 2.1 A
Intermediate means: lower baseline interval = 28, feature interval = 27.2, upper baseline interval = 28.6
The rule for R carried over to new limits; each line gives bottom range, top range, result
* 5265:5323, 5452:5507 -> 1.15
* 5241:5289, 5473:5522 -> 1.26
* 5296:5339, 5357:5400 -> 1.09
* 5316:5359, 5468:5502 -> 1.14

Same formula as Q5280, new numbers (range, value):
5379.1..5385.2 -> 30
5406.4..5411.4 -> 23.8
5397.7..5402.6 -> 27.5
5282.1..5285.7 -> 23.1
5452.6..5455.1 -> 27.5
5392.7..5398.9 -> 24.4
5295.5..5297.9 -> 20.5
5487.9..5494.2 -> 32.2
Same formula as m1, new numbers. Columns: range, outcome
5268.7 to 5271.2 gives 12.7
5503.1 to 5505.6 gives 29.9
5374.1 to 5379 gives 29.8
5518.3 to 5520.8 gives 33.1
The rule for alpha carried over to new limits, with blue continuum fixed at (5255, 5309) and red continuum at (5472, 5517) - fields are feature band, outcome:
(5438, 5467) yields -0.36 A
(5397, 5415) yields 1.32 A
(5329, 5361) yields -1.50 A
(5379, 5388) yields -1.29 A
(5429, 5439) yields 0.69 A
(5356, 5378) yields -1.66 A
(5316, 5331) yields 0.55 A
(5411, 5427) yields -1.55 A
